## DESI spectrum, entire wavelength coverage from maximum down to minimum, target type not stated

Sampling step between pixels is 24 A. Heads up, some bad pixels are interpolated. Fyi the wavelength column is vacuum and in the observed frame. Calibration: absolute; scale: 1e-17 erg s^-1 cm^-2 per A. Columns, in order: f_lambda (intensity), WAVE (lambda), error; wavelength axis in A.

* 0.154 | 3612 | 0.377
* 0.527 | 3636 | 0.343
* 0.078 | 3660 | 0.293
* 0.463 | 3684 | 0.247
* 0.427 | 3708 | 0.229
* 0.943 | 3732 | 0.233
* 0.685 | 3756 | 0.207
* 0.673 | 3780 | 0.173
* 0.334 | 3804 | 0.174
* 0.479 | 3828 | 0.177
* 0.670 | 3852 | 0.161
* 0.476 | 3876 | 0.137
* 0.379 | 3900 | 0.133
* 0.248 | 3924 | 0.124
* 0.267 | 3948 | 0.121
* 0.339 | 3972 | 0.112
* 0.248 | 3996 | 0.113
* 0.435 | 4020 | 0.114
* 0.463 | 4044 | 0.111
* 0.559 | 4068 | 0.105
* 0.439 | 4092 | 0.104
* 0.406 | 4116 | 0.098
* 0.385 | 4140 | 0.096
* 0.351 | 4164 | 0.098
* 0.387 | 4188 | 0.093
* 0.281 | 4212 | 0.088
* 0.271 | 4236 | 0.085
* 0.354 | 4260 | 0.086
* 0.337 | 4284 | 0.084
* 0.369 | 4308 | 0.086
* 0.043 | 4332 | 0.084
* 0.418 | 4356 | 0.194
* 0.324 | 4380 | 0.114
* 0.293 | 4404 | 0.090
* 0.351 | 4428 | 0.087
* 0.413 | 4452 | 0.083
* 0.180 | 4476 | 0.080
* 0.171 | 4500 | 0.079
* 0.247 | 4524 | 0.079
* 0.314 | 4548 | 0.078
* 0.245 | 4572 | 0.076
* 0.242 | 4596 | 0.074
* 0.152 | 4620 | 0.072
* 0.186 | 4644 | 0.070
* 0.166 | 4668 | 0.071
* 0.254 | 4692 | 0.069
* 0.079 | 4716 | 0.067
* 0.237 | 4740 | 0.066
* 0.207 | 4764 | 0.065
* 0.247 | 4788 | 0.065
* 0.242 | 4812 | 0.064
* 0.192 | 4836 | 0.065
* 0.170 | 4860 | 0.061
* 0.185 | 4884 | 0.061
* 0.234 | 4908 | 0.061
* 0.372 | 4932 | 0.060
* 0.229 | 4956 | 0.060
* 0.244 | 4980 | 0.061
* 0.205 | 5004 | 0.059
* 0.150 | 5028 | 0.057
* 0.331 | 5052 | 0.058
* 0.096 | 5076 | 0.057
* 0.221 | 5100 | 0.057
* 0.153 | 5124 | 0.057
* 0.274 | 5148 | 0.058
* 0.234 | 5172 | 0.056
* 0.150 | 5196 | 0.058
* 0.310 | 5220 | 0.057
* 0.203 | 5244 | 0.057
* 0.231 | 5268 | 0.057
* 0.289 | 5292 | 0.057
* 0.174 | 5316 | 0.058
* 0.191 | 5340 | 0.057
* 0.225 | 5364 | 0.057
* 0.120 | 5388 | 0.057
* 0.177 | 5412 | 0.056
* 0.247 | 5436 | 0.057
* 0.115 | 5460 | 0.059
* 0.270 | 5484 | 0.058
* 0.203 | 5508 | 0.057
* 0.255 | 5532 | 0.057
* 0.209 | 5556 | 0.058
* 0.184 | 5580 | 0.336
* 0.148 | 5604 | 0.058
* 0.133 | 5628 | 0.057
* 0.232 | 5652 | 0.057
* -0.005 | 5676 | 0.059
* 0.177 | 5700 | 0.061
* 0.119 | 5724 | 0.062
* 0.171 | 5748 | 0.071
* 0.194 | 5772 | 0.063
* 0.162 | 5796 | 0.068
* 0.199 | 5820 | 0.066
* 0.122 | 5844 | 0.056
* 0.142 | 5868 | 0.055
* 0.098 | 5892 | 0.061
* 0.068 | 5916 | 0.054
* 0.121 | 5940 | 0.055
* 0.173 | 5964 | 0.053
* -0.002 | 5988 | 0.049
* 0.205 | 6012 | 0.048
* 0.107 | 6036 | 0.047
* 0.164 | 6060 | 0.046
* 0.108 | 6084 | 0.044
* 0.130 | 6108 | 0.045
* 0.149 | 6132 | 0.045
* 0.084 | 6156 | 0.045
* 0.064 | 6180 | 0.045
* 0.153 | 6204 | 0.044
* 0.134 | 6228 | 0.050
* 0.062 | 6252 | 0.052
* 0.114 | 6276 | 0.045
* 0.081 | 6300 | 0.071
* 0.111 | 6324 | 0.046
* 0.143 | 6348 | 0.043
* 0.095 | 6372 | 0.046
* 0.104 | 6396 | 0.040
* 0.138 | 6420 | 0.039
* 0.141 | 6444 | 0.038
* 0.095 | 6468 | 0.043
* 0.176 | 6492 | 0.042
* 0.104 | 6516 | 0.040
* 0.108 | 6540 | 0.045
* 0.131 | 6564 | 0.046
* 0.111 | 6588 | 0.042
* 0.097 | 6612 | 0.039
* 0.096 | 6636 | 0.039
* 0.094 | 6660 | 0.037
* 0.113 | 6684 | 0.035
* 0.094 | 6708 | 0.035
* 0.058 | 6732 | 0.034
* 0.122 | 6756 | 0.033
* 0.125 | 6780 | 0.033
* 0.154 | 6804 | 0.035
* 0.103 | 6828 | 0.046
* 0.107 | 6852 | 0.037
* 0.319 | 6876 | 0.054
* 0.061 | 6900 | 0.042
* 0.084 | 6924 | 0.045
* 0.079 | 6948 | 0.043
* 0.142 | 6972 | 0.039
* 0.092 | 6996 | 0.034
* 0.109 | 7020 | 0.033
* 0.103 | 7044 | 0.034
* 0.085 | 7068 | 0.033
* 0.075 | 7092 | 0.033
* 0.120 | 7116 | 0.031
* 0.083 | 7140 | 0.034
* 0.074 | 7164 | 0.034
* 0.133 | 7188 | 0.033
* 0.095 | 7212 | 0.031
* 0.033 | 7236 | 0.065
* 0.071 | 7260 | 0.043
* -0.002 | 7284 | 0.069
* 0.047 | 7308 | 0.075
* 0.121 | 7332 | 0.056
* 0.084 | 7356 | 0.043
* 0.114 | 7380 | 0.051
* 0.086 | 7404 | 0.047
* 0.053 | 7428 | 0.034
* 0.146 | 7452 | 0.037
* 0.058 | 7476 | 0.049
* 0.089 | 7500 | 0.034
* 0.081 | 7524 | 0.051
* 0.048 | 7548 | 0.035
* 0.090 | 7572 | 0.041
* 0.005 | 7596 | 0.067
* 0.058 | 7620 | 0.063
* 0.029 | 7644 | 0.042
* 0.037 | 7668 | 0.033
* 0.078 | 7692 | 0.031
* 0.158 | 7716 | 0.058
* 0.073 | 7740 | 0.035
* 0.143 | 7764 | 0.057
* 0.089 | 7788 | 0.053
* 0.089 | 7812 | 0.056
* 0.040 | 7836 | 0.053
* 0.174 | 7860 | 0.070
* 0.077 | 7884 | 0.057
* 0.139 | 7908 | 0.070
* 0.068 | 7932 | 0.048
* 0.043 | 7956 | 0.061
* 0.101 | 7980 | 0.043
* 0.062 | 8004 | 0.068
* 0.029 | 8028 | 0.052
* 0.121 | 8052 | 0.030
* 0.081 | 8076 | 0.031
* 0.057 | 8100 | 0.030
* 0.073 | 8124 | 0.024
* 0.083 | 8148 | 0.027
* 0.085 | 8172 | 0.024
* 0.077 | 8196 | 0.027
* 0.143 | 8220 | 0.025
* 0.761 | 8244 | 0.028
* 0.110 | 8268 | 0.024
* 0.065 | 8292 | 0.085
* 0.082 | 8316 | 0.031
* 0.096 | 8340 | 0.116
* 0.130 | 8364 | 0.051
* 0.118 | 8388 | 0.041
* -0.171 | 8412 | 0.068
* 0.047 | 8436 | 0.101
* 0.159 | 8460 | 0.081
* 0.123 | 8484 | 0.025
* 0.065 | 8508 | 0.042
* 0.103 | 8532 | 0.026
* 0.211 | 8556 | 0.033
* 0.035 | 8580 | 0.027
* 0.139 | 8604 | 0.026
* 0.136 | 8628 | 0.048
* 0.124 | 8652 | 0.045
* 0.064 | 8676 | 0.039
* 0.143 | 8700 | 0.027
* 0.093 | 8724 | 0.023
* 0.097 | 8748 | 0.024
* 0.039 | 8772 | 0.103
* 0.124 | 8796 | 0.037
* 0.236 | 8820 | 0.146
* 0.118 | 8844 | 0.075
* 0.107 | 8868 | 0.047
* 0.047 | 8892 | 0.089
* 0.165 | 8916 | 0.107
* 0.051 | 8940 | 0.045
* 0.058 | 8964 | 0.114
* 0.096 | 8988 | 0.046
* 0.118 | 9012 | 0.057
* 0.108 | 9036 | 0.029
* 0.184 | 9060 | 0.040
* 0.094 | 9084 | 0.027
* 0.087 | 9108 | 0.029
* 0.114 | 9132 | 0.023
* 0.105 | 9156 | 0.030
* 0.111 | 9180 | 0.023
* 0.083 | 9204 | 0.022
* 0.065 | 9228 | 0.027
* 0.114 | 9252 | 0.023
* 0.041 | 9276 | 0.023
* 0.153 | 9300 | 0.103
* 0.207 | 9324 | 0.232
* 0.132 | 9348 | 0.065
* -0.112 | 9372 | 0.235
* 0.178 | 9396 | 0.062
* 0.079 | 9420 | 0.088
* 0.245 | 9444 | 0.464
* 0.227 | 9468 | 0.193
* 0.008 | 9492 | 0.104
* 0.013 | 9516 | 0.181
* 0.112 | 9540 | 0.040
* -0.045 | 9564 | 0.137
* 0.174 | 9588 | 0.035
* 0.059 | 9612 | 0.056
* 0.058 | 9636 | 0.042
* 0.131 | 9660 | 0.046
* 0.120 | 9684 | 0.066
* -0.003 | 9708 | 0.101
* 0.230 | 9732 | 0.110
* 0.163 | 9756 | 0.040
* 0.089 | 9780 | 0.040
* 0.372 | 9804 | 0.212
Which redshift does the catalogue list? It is 1.21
